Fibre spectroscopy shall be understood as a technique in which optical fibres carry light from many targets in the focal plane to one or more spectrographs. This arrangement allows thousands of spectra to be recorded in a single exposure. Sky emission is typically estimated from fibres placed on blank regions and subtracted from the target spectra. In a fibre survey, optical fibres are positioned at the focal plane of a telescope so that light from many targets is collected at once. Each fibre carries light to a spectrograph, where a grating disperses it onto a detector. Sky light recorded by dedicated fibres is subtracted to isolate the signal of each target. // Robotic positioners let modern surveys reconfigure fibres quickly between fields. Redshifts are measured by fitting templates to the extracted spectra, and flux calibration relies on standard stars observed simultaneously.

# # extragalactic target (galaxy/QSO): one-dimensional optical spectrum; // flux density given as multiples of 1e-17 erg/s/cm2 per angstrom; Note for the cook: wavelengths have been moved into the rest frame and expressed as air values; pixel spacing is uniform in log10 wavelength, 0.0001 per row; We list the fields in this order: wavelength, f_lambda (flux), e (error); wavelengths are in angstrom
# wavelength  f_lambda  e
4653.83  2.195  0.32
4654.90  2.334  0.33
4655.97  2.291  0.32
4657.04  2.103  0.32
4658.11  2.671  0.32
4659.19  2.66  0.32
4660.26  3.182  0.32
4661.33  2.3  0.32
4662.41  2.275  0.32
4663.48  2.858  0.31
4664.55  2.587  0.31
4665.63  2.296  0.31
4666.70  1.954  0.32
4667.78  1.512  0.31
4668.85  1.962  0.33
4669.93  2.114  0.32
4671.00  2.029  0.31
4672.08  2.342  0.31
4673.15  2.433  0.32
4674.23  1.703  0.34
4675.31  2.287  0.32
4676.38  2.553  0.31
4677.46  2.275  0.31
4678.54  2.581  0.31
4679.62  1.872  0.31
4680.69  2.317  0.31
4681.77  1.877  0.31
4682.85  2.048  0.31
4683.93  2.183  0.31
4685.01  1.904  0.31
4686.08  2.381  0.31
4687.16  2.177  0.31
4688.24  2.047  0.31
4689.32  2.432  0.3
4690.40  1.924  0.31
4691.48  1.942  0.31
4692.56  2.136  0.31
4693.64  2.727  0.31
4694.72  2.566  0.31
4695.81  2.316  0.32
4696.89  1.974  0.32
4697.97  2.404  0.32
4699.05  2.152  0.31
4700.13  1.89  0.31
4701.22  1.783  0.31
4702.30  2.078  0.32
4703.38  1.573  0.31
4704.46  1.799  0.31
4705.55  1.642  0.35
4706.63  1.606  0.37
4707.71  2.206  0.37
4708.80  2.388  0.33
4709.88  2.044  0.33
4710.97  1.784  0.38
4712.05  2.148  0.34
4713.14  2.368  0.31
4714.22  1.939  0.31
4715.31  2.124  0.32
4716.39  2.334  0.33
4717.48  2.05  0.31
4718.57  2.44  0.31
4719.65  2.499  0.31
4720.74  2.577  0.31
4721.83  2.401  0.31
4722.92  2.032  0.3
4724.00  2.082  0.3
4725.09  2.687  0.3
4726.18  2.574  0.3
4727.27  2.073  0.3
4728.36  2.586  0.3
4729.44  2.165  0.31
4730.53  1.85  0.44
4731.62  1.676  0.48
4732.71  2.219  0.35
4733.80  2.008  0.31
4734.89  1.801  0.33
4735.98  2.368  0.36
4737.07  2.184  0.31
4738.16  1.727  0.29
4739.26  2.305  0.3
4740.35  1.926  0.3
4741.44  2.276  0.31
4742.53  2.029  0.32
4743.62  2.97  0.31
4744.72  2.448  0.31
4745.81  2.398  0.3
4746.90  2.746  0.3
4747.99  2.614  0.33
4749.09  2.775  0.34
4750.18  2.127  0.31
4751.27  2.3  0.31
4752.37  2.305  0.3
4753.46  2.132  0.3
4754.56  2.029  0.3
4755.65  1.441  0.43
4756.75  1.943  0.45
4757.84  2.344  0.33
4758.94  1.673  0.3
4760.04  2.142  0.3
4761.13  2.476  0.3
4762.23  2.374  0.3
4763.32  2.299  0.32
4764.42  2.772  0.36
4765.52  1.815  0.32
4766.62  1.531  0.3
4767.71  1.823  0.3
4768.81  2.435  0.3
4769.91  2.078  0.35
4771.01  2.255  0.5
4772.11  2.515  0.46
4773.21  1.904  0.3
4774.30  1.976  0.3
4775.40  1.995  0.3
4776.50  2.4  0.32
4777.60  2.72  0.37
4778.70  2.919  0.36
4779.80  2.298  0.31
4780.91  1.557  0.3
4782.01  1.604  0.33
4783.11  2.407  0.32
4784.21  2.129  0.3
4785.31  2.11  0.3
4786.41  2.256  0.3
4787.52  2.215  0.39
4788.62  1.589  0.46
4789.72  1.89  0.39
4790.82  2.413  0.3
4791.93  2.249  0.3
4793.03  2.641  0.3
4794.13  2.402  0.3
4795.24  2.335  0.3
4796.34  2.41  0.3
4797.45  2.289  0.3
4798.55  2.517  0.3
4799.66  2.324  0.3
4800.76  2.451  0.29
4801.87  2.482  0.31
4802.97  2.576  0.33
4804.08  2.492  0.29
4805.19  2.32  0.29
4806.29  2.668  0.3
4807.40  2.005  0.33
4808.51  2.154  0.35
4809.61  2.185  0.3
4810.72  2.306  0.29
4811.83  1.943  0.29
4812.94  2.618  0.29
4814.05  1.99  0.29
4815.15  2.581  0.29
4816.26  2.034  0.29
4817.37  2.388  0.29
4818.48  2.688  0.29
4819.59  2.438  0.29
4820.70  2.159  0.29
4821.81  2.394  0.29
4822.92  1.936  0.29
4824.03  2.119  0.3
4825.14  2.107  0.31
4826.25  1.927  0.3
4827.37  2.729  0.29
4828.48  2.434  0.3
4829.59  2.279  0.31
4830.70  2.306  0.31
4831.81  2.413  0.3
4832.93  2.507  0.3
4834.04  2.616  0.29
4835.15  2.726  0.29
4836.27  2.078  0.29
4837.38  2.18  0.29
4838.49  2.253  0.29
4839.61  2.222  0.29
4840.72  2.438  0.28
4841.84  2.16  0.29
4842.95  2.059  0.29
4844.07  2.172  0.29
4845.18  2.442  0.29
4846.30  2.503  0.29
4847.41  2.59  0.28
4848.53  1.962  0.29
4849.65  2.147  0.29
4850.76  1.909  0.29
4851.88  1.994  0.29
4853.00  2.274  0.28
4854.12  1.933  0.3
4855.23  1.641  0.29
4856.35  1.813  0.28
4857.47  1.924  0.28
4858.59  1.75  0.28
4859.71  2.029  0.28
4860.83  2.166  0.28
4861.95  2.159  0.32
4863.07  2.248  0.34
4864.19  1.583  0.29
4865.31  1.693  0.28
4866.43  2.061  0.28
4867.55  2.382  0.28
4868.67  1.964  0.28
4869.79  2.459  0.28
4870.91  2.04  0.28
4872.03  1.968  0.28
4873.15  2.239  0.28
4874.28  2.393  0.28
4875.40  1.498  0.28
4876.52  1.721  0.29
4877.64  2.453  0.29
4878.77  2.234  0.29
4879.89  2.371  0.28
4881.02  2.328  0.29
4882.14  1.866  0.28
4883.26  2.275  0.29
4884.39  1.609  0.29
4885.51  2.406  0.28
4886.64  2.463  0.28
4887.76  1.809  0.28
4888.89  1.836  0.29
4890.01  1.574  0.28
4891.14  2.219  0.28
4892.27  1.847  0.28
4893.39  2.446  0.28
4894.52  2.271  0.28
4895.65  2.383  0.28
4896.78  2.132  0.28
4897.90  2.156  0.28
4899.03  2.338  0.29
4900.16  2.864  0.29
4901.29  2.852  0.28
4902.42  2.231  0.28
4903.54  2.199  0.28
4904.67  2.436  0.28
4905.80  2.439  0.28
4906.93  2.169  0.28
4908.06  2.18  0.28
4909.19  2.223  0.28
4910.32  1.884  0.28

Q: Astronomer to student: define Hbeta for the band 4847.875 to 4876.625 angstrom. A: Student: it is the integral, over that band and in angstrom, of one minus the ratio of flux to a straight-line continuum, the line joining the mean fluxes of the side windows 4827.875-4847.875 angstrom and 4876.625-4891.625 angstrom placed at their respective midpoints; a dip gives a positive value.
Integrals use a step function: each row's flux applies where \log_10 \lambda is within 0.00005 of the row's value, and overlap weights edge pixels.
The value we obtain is 2.77 angstrom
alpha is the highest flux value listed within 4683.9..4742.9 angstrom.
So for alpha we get 2.727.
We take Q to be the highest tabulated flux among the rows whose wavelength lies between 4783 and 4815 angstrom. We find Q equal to 2.668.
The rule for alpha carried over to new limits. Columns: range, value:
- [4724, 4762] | 2.97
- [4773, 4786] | 2.919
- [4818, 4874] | 2.729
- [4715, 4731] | 2.687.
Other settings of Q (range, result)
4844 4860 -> 2.59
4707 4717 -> 2.388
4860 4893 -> 2.463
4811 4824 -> 2.688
